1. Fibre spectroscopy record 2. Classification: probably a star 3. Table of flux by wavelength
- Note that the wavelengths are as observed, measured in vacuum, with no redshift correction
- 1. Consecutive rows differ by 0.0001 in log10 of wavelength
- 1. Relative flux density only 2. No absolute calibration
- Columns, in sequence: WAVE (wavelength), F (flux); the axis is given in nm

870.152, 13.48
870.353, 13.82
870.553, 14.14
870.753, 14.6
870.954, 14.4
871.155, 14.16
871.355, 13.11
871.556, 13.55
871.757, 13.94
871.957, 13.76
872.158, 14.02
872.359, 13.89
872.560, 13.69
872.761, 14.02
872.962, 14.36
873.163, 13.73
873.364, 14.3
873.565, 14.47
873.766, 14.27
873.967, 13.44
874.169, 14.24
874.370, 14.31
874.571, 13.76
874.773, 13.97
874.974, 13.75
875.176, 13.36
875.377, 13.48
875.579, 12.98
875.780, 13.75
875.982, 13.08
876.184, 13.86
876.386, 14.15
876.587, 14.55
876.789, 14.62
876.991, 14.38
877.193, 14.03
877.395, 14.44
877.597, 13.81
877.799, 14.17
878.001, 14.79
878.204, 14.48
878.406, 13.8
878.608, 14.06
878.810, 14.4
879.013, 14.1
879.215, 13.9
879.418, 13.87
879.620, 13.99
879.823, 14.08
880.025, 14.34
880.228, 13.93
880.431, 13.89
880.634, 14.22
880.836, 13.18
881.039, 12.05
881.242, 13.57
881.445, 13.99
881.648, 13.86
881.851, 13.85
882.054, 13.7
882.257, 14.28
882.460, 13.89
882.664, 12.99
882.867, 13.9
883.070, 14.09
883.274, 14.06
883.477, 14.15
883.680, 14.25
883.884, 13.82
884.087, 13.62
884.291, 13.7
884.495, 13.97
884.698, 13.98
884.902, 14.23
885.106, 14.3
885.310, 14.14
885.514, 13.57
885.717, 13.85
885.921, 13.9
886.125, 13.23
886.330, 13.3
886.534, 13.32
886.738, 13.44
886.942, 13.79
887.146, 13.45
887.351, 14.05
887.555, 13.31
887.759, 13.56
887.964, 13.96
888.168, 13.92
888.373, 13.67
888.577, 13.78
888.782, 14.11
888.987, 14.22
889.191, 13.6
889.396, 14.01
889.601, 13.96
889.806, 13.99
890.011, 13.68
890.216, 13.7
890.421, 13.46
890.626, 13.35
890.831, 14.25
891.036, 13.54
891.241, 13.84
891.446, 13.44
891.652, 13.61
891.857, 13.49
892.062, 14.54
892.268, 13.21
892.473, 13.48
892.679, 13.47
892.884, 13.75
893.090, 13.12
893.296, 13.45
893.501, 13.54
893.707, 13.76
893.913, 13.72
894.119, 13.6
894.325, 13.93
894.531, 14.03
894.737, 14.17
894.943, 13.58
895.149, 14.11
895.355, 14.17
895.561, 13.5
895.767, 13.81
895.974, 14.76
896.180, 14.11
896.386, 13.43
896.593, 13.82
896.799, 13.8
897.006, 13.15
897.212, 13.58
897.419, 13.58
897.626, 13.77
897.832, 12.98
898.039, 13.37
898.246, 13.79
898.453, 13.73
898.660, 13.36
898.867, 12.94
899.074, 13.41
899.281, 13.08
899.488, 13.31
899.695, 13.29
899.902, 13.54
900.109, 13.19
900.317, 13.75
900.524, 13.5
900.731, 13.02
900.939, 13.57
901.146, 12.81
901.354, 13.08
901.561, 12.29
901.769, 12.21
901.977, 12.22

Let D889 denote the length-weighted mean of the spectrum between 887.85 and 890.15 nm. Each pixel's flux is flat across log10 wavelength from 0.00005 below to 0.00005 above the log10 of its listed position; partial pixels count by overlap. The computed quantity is 13.9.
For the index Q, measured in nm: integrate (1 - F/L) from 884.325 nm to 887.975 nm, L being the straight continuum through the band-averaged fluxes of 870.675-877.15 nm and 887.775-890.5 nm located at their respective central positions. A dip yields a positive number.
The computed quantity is 0.03 nm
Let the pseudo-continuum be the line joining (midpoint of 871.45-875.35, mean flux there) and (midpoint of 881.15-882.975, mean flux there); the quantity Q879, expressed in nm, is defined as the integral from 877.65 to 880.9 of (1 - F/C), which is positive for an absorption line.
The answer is -0.06 nm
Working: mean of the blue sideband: 13.9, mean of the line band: 14.1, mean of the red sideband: 13.8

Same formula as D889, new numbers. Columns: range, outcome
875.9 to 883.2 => 14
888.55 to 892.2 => 13.8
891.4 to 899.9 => 13.6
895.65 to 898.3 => 13.7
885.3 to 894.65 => 13.7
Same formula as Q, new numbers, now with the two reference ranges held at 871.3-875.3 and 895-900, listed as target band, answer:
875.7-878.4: -0.06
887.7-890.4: -0.03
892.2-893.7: 0.02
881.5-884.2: -0.02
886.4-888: 0.02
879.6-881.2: 0.01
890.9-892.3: 0.00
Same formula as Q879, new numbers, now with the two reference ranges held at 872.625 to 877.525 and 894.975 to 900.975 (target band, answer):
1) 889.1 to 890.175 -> -0.01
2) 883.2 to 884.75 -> -0.01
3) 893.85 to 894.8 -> -0.02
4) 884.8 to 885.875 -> -0.02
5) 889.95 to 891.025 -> 0.00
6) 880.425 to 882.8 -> 0.04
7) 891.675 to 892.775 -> 0.00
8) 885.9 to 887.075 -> 0.03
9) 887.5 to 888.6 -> 0.00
